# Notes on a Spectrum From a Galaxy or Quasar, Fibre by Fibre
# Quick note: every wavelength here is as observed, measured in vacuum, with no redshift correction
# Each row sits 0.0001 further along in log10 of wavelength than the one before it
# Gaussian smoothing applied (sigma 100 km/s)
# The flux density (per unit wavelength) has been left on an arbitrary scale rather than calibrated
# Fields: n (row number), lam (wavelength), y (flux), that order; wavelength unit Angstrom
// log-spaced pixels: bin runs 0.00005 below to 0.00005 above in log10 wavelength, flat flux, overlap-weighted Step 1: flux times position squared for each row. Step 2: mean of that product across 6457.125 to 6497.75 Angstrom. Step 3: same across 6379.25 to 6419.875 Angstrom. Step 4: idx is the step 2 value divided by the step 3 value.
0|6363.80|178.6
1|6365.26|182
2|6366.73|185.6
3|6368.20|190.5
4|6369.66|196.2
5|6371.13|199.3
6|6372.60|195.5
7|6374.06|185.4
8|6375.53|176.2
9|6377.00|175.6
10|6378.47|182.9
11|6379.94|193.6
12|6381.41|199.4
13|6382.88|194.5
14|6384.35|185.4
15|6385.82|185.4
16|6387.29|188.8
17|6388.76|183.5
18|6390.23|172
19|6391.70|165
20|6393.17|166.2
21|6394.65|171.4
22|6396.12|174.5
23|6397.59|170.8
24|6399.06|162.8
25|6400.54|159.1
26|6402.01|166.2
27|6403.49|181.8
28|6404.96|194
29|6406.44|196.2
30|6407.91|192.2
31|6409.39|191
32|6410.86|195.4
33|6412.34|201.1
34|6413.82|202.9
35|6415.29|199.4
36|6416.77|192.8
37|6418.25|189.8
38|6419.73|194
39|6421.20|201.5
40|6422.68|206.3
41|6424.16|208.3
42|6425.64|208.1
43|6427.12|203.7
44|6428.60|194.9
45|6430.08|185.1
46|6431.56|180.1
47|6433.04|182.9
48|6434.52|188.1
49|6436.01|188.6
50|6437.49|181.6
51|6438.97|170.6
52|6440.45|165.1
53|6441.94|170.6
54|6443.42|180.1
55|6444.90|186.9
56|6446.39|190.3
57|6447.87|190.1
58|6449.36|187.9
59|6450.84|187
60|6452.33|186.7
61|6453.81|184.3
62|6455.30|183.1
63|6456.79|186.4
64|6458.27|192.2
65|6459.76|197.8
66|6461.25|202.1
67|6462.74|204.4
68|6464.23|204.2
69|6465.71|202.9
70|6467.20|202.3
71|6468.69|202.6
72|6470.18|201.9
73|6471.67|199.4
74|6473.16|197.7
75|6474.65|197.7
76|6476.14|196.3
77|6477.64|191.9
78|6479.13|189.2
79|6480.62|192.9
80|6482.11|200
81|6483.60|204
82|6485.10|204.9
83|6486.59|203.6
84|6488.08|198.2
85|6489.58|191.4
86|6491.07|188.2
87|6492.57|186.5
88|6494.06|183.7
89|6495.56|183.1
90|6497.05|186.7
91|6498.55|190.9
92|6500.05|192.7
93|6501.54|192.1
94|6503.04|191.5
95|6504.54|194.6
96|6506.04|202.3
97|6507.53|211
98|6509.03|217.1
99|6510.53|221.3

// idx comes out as 1.1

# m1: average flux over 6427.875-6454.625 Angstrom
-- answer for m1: 183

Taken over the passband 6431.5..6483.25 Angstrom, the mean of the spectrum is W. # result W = 191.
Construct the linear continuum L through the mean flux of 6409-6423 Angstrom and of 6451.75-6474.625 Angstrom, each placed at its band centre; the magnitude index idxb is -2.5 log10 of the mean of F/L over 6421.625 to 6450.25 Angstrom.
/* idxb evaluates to 0.05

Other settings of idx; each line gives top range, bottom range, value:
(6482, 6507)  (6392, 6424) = 1.07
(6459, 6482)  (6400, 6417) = 1.07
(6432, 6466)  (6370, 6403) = 1.06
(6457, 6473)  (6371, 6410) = 1.13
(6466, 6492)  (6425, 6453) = 1.08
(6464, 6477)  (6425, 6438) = 1.07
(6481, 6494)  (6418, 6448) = 1.06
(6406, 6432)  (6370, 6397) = 1.09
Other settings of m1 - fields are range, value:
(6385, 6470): 188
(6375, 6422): 185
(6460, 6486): 200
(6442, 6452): 186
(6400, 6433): 193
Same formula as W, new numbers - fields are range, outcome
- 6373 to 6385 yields 187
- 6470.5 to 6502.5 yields 194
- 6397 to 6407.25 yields 176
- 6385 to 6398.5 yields 175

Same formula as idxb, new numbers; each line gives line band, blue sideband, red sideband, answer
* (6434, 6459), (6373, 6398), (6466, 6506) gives 0.035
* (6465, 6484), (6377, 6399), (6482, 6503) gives -0.042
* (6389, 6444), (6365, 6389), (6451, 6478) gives 0.038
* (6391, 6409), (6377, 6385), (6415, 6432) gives 0.105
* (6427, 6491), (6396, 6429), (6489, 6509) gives 0.001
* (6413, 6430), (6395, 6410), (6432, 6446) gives -0.118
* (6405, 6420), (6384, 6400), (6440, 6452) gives -0.103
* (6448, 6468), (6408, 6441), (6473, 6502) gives -0.005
